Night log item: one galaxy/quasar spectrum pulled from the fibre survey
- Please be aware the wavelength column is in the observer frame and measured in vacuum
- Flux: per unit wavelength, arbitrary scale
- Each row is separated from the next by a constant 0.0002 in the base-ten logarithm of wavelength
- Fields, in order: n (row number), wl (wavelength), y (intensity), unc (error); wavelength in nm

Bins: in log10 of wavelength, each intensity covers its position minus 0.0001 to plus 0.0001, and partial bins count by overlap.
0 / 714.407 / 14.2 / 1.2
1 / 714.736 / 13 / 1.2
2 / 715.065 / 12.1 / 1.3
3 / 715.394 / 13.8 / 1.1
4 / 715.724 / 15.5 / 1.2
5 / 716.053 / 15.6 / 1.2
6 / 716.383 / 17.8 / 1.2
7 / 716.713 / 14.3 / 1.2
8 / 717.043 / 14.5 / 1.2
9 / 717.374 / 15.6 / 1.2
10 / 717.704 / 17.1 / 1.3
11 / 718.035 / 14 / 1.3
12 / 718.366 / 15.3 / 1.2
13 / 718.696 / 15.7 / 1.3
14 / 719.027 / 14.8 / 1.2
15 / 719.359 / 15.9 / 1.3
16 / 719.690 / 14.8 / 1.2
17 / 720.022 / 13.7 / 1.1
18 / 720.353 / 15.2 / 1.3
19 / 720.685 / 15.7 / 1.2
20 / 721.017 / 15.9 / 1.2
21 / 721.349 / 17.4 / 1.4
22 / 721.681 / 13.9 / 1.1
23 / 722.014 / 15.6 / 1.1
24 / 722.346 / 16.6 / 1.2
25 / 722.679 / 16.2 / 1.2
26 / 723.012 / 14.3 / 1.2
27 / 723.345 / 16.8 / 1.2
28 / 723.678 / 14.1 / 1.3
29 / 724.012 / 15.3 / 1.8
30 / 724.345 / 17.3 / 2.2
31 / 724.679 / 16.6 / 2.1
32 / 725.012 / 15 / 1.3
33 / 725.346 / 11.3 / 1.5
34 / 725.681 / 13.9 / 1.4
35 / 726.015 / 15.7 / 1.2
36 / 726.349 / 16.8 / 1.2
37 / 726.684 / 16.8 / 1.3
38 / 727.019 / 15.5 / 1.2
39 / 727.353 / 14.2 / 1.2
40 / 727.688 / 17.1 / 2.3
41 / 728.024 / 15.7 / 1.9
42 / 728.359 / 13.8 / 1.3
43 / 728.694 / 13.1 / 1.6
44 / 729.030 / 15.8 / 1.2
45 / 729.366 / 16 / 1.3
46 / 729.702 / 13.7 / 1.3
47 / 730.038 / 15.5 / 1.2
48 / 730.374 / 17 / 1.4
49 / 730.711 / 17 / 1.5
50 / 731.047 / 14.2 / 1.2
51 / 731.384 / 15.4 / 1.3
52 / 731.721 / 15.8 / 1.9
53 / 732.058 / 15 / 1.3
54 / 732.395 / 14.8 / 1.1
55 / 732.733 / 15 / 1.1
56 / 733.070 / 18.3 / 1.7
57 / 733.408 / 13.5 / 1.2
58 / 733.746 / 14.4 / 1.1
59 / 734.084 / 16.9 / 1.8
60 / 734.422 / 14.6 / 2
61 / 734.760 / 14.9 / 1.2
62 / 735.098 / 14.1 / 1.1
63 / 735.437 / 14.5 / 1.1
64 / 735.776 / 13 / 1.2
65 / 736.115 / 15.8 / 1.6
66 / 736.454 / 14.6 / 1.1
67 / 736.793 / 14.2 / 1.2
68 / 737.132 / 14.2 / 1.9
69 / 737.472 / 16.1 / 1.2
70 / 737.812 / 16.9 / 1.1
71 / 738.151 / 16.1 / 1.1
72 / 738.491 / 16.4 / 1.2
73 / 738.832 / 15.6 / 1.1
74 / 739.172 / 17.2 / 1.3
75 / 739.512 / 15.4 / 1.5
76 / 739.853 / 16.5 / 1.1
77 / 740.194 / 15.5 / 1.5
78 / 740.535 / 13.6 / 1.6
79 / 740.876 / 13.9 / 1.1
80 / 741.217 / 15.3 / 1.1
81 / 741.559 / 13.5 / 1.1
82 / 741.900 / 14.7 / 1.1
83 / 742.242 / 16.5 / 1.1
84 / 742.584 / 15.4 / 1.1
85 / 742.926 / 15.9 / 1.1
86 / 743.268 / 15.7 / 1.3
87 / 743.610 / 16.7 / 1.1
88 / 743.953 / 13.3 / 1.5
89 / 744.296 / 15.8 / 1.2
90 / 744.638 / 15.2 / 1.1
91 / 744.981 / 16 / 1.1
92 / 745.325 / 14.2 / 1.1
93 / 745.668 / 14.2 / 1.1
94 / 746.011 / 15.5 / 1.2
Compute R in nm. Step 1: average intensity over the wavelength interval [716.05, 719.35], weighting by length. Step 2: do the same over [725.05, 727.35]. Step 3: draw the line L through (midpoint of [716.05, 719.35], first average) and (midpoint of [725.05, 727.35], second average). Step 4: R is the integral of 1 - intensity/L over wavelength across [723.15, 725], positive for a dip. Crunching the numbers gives -0.10 nm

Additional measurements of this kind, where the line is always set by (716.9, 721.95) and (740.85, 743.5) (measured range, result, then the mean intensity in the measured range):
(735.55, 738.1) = 0.038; 15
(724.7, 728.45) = 0.030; 15.2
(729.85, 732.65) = -0.054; 15.6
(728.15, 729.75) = 0.073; 14.6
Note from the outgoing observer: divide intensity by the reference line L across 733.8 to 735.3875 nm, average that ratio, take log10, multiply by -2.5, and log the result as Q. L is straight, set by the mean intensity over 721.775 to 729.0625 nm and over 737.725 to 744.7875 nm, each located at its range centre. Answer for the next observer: 0.03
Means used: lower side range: 15.3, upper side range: 15.5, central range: 15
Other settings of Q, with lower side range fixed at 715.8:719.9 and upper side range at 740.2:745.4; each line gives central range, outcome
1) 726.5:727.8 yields -0.04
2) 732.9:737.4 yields 0.02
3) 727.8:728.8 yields 0.06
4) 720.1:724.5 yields -0.02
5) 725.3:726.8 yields 0.01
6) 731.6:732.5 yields 0.00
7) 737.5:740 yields -0.08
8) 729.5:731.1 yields -0.02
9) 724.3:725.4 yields 0.01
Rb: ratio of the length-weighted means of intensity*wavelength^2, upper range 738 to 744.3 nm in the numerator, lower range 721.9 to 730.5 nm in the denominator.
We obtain 1.0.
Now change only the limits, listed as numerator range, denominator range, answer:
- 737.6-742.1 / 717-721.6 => 1.06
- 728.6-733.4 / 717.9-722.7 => 1.03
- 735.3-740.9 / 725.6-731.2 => 1.02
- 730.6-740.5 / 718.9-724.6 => 1.03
